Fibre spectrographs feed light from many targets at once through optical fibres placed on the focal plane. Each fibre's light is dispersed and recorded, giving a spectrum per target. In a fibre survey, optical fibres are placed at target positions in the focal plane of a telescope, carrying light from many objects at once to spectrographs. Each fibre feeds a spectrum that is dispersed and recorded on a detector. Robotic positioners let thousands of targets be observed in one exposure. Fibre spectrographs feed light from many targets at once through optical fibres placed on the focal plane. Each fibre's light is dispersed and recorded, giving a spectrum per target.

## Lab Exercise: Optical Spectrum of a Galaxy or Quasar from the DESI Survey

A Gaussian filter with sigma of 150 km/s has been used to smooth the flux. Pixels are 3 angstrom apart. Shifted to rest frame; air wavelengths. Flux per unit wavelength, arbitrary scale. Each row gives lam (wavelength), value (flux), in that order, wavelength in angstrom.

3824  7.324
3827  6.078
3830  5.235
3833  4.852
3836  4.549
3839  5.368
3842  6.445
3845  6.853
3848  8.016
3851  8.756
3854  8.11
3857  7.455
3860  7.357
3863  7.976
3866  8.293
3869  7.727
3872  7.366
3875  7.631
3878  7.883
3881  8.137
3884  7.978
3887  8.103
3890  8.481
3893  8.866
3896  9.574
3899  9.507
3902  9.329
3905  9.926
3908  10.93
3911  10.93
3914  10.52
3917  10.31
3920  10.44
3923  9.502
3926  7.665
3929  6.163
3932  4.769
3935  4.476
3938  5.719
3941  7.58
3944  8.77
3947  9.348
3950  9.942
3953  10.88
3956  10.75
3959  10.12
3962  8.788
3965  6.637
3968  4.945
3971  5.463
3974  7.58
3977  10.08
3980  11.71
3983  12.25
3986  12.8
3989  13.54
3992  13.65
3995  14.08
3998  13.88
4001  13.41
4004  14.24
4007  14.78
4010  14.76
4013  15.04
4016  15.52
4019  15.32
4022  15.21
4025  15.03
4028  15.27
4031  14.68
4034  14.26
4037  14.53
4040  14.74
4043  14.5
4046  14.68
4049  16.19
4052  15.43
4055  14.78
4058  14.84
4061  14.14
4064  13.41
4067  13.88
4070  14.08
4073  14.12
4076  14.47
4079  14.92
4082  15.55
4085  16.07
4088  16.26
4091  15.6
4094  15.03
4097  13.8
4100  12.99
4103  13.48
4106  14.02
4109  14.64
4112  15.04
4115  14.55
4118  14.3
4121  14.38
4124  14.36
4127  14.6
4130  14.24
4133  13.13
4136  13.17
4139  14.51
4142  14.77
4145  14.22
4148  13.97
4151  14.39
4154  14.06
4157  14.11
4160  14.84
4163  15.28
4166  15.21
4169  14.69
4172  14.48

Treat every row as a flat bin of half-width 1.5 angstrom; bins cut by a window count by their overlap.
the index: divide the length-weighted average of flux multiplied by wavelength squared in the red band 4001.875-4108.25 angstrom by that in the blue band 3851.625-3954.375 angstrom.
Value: 1.88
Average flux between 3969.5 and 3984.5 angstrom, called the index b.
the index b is 9.42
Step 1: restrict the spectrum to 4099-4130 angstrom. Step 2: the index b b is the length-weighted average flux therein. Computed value 14.3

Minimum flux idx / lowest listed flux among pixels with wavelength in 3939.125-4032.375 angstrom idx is 4.945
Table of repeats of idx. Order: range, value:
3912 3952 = 4.476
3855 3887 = 7.357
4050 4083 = 13.41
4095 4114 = 12.99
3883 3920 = 7.978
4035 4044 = 14.5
